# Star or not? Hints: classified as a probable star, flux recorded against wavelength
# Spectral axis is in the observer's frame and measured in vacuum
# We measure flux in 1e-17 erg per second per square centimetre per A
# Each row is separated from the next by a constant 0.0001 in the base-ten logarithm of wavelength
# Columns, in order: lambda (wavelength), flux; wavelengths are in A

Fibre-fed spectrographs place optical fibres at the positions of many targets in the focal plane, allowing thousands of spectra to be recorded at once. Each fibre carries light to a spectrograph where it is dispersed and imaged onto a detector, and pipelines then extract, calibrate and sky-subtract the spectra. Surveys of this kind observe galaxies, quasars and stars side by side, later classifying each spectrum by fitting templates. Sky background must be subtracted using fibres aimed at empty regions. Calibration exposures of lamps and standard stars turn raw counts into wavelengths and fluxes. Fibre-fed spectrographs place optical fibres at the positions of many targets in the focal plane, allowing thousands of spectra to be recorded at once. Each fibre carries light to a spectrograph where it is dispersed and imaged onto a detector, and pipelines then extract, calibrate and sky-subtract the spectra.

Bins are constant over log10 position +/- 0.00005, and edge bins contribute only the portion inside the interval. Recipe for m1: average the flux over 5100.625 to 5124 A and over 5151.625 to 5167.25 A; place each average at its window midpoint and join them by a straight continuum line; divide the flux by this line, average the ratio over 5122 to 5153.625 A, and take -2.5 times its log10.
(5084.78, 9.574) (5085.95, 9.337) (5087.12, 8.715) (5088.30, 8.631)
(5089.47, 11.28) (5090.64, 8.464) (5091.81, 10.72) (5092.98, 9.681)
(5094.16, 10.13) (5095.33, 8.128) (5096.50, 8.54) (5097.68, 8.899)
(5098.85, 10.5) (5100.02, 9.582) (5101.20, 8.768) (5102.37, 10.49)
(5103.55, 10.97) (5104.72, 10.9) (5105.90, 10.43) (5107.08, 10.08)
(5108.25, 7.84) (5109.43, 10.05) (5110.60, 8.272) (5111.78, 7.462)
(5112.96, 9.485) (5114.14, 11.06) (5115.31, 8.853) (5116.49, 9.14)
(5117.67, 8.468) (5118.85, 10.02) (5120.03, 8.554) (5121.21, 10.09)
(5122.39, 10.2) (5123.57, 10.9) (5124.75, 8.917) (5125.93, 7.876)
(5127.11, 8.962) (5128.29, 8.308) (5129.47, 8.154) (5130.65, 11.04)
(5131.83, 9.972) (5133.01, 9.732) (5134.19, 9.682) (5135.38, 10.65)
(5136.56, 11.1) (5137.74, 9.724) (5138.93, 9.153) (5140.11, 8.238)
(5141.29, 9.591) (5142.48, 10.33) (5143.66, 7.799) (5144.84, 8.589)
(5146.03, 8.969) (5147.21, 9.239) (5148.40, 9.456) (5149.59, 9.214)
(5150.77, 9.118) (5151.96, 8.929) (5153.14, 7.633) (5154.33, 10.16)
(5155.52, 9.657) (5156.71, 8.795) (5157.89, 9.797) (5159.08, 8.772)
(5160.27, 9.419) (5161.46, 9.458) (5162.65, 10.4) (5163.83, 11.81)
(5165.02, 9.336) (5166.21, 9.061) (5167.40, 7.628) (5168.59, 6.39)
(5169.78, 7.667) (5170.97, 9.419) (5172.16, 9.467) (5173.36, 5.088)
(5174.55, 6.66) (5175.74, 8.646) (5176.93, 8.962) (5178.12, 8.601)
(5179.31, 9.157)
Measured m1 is 0.02 mag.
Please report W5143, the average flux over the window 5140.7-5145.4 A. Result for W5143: 9.09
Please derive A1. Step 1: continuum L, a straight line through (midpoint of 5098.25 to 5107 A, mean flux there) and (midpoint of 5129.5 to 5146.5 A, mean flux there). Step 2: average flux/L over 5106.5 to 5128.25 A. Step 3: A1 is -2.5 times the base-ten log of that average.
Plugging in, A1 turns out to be 0.08 mag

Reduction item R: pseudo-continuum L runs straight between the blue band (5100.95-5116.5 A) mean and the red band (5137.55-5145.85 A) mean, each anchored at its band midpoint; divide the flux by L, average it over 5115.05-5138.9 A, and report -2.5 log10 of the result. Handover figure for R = -0.03 mag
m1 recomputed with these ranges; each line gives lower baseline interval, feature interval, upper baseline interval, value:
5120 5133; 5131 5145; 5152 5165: -0.016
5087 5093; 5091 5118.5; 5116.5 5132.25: 0.002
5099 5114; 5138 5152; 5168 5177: -0.071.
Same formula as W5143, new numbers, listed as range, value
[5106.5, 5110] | 9.32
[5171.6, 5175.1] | 7.04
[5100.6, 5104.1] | 10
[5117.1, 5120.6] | 9.01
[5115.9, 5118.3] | 8.81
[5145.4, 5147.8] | 9.1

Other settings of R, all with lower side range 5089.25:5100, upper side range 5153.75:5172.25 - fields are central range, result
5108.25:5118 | 0.05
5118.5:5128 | 0.00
